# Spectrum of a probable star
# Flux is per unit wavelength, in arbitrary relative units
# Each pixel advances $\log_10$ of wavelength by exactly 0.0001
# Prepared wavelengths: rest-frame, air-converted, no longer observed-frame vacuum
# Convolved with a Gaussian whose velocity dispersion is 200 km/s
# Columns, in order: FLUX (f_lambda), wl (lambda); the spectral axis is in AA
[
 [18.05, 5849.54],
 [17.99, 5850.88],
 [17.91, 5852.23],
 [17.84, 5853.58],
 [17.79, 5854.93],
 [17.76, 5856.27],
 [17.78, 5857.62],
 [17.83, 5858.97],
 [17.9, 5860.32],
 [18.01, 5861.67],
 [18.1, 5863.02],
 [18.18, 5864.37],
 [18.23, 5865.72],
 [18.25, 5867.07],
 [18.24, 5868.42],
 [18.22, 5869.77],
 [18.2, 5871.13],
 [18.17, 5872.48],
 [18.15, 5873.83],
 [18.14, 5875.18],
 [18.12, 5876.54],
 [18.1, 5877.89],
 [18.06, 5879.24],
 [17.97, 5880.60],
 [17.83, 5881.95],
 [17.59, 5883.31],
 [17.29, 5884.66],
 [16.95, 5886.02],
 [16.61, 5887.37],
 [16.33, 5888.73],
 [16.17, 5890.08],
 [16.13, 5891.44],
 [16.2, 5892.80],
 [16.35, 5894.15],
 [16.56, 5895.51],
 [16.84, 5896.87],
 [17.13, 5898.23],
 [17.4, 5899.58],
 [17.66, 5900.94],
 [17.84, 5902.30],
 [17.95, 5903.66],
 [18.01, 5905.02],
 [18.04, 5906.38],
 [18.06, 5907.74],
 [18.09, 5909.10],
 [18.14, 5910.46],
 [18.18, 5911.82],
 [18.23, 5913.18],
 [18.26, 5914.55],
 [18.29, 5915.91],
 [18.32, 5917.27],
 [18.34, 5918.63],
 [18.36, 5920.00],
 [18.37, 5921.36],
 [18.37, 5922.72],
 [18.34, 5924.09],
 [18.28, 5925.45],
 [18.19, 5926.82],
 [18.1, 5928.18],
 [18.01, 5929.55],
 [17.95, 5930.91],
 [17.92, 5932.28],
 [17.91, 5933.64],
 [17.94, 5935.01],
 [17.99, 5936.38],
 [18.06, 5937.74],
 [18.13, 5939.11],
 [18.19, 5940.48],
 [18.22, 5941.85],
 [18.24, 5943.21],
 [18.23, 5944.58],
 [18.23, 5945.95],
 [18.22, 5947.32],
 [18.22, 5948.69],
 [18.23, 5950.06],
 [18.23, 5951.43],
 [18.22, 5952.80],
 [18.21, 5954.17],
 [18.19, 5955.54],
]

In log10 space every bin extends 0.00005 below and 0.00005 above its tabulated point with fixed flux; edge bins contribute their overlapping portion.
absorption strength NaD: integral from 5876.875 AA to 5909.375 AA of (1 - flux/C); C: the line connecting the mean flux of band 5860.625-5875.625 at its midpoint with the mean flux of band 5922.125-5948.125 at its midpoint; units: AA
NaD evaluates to 1.5 AA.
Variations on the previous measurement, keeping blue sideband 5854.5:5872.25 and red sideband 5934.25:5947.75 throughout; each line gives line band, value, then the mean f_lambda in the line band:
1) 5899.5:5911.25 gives 0.1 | 17.9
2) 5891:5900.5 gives 0.7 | 16.7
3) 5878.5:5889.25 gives 0.4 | 17.3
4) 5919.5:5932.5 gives -0.1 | 18.2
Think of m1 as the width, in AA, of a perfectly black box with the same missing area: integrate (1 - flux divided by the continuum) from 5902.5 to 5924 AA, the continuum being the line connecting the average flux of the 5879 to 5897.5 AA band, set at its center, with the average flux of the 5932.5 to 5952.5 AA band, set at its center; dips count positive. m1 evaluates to -0.9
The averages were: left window 16.9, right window 18.1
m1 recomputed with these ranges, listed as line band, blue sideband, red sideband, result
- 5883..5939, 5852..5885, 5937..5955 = 1.3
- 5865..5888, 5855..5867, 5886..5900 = -0.8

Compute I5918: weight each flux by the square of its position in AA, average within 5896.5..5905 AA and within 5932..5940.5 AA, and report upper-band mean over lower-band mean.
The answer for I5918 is 1.04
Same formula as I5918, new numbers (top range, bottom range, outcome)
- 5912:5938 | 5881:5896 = 1.10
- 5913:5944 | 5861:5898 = 1.06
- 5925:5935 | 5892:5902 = 1.08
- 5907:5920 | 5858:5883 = 1.02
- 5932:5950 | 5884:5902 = 1.10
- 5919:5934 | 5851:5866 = 1.04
